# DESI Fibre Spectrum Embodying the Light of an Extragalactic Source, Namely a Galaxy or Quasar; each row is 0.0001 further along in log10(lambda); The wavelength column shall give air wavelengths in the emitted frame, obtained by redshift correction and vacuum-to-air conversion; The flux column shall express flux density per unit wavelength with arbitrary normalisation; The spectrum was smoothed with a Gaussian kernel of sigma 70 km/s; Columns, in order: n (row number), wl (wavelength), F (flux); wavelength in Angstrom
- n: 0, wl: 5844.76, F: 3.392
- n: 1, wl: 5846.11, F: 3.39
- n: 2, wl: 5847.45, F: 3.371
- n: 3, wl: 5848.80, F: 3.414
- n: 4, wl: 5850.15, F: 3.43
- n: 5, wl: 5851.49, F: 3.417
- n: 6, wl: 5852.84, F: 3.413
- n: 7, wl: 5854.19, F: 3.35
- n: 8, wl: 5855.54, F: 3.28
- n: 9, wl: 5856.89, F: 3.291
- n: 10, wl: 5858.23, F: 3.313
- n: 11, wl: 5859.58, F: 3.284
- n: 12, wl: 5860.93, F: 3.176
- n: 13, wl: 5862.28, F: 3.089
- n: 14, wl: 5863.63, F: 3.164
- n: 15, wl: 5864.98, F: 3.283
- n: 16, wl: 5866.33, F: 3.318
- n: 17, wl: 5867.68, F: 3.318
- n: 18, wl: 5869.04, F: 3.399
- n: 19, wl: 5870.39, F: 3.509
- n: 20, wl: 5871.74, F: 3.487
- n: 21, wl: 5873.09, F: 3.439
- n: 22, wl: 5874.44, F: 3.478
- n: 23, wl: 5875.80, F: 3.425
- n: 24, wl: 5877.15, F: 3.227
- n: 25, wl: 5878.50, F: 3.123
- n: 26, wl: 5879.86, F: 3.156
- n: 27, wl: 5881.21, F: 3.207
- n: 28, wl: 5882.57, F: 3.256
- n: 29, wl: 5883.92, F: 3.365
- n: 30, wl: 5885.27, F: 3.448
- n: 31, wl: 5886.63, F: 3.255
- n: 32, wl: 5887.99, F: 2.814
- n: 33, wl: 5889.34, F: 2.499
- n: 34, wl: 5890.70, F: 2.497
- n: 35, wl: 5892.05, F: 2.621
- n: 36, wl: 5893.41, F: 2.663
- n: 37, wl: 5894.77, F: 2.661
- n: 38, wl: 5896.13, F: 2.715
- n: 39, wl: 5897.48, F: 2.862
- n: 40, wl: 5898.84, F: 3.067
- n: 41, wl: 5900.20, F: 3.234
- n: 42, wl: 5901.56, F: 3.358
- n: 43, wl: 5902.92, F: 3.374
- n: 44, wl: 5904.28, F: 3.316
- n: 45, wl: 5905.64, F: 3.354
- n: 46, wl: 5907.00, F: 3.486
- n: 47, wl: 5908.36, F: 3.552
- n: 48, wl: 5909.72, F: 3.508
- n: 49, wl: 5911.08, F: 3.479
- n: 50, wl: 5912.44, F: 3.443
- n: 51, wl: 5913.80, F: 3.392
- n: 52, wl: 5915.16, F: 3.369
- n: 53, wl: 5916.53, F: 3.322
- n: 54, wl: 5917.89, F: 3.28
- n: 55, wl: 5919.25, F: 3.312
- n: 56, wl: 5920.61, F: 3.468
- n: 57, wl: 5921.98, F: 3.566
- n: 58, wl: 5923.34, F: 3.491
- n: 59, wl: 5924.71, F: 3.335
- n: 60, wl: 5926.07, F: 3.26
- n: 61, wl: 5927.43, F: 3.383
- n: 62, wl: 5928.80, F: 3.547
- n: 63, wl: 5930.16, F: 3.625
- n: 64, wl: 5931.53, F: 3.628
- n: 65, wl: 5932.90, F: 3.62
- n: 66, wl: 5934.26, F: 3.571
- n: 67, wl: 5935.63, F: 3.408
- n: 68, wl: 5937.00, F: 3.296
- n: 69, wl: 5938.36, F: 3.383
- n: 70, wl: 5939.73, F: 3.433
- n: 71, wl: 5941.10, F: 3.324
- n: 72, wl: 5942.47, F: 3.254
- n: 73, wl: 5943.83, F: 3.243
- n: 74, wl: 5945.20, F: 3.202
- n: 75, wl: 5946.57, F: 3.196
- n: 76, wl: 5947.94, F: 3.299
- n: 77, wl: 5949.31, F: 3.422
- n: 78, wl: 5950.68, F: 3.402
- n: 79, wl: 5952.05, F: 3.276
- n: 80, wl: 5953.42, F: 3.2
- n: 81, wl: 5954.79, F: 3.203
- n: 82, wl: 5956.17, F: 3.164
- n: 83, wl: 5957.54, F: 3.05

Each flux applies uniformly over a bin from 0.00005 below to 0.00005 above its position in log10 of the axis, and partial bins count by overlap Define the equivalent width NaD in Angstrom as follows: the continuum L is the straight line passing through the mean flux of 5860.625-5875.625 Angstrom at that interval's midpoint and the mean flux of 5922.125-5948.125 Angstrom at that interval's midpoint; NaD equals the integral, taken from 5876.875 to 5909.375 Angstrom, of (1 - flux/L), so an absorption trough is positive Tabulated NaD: 2.6 Angstrom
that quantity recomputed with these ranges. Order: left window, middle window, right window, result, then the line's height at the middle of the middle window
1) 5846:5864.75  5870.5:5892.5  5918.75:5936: 1.4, 3.37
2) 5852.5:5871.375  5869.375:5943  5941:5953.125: 0.3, 3.29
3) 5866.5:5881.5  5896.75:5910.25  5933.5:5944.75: 0.2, 3.35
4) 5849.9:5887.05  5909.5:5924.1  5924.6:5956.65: -0.3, 3.35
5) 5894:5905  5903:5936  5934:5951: -2.6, 3.19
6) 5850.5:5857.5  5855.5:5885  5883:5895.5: -1.6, 3.13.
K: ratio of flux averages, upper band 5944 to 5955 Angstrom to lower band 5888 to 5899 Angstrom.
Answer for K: 1.2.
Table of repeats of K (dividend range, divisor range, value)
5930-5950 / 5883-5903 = 1.15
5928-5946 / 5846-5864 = 1.03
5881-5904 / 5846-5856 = 0.88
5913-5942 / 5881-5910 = 1.11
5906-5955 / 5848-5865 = 1.03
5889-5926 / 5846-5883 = 0.96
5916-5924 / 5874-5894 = 1.11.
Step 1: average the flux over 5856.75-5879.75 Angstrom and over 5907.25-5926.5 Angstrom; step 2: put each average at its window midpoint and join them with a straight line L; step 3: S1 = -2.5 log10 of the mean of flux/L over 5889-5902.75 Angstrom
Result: 0.18 mag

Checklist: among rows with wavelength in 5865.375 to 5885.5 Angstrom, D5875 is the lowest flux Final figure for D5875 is 3.123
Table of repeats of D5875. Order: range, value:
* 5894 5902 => 2.661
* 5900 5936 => 3.234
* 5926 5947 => 3.196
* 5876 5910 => 2.497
